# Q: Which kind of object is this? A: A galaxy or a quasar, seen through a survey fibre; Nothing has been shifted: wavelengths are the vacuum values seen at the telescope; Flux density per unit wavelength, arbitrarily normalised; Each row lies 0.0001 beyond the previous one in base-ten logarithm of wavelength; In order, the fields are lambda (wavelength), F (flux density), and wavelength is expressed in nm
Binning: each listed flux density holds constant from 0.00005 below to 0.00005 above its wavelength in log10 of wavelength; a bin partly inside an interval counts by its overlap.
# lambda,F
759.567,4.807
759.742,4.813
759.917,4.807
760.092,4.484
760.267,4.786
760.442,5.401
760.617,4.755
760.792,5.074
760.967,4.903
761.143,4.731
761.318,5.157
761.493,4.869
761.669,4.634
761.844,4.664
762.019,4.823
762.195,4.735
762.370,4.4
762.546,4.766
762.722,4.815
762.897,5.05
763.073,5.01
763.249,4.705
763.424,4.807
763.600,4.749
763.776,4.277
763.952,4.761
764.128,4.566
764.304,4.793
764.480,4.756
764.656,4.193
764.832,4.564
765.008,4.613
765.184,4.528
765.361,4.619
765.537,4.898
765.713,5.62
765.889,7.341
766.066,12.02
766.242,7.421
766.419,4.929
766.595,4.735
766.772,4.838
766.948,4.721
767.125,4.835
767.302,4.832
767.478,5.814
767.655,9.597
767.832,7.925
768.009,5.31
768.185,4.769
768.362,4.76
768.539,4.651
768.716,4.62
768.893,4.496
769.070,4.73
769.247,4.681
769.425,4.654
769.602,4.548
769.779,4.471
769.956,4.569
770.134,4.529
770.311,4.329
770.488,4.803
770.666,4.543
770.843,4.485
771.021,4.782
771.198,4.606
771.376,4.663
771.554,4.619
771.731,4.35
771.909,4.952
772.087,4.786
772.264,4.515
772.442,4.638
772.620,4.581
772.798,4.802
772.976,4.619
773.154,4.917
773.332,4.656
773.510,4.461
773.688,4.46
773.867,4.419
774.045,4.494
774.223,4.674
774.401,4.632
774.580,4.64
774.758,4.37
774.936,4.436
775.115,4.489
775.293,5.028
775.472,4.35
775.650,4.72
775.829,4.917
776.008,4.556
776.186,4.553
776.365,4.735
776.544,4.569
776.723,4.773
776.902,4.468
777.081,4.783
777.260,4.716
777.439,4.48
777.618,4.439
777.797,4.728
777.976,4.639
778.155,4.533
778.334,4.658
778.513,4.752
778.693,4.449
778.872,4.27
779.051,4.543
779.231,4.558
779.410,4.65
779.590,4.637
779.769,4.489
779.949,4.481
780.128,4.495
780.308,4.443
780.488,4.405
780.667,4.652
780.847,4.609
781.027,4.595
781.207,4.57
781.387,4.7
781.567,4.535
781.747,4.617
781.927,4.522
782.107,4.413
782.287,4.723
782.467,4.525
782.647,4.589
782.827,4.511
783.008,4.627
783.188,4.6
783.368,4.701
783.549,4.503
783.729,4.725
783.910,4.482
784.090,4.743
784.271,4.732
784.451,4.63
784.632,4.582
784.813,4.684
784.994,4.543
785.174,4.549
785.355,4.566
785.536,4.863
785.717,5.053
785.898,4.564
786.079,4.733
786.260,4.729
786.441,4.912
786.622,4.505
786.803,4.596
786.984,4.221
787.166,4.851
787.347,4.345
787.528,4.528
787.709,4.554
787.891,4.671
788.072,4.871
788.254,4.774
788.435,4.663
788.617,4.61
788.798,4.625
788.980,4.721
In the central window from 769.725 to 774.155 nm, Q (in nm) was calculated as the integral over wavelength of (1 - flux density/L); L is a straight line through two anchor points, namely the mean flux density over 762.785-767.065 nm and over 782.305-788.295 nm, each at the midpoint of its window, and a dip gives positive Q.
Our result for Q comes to 0.39 nm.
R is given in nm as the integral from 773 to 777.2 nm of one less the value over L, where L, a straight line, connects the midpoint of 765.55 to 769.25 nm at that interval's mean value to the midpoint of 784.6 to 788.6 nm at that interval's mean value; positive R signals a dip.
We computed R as 0.59 nm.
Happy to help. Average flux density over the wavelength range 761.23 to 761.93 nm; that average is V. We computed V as 4.83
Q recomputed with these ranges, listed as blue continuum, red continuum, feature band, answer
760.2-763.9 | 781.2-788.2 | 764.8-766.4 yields -0.47 nm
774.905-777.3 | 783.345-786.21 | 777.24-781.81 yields 0.09 nm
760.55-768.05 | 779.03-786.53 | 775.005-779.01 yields 0.17 nm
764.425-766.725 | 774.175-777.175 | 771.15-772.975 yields 0.13 nm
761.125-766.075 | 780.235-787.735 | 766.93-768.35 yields -0.31 nm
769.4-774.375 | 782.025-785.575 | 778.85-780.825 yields 0.04 nm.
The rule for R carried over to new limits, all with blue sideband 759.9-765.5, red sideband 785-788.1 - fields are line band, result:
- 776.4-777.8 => 0.020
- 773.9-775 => 0.037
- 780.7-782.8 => 0.038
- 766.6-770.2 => -0.335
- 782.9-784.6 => 0.009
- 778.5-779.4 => 0.033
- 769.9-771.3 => 0.039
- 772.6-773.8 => 0.015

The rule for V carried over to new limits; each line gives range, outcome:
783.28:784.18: 4.63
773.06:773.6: 4.68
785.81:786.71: 4.69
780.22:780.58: 4.43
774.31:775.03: 4.52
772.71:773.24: 4.78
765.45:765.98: 5.98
